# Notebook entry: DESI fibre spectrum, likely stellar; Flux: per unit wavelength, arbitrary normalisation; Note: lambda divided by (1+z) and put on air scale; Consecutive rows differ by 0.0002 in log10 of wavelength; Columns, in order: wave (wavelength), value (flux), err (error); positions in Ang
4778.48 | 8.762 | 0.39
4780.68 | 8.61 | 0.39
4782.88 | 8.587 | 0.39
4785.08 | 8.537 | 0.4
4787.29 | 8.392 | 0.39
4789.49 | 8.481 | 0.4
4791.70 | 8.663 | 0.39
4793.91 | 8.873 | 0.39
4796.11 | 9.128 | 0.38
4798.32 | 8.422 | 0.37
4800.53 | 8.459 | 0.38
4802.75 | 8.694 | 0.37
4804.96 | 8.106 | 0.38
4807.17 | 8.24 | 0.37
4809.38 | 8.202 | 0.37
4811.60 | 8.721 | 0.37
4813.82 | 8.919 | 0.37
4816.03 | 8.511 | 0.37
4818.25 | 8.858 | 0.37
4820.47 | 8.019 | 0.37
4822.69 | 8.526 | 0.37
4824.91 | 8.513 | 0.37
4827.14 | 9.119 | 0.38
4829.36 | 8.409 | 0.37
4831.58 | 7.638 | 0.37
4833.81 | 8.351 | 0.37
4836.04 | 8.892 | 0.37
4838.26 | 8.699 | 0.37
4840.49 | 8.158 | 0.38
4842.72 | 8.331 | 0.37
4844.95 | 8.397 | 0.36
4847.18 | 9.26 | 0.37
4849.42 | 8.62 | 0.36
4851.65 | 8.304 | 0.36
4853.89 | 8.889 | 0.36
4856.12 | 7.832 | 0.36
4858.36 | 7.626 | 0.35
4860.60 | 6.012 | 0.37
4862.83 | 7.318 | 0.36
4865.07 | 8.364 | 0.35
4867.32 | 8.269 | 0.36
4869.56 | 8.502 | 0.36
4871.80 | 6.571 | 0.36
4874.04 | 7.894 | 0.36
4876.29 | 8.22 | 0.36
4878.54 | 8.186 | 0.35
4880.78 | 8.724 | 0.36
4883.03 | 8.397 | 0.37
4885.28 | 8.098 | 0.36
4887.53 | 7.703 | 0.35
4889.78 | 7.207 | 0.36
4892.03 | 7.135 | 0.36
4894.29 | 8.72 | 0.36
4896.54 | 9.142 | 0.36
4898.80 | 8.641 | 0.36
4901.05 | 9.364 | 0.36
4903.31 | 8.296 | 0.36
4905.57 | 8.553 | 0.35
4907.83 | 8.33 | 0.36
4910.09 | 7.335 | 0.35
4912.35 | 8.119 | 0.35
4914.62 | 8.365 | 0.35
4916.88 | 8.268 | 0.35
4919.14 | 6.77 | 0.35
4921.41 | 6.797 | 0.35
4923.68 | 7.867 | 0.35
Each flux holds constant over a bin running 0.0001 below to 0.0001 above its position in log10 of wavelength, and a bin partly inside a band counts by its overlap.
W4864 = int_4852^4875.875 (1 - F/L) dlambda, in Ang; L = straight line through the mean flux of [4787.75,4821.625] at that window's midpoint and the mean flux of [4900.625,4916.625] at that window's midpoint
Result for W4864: 1.8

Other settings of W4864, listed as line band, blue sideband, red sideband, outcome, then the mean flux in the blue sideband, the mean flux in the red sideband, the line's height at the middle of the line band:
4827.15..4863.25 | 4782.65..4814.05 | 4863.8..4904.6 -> 0.6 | 8.55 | 8.19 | 8.35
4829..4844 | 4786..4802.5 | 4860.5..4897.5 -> -0.1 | 8.63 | 7.96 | 8.29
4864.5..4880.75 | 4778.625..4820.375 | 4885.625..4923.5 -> 0.3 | 8.57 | 8.04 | 8.2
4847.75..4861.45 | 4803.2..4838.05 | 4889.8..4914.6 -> 0.7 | 8.48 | 8.31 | 8.41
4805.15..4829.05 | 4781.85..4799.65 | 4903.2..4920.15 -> -0.1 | 8.64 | 8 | 8.5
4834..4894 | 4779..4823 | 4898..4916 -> 2.6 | 8.55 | 8.37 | 8.44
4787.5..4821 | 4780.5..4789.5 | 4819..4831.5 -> -0.3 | 8.52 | 8.46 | 8.49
